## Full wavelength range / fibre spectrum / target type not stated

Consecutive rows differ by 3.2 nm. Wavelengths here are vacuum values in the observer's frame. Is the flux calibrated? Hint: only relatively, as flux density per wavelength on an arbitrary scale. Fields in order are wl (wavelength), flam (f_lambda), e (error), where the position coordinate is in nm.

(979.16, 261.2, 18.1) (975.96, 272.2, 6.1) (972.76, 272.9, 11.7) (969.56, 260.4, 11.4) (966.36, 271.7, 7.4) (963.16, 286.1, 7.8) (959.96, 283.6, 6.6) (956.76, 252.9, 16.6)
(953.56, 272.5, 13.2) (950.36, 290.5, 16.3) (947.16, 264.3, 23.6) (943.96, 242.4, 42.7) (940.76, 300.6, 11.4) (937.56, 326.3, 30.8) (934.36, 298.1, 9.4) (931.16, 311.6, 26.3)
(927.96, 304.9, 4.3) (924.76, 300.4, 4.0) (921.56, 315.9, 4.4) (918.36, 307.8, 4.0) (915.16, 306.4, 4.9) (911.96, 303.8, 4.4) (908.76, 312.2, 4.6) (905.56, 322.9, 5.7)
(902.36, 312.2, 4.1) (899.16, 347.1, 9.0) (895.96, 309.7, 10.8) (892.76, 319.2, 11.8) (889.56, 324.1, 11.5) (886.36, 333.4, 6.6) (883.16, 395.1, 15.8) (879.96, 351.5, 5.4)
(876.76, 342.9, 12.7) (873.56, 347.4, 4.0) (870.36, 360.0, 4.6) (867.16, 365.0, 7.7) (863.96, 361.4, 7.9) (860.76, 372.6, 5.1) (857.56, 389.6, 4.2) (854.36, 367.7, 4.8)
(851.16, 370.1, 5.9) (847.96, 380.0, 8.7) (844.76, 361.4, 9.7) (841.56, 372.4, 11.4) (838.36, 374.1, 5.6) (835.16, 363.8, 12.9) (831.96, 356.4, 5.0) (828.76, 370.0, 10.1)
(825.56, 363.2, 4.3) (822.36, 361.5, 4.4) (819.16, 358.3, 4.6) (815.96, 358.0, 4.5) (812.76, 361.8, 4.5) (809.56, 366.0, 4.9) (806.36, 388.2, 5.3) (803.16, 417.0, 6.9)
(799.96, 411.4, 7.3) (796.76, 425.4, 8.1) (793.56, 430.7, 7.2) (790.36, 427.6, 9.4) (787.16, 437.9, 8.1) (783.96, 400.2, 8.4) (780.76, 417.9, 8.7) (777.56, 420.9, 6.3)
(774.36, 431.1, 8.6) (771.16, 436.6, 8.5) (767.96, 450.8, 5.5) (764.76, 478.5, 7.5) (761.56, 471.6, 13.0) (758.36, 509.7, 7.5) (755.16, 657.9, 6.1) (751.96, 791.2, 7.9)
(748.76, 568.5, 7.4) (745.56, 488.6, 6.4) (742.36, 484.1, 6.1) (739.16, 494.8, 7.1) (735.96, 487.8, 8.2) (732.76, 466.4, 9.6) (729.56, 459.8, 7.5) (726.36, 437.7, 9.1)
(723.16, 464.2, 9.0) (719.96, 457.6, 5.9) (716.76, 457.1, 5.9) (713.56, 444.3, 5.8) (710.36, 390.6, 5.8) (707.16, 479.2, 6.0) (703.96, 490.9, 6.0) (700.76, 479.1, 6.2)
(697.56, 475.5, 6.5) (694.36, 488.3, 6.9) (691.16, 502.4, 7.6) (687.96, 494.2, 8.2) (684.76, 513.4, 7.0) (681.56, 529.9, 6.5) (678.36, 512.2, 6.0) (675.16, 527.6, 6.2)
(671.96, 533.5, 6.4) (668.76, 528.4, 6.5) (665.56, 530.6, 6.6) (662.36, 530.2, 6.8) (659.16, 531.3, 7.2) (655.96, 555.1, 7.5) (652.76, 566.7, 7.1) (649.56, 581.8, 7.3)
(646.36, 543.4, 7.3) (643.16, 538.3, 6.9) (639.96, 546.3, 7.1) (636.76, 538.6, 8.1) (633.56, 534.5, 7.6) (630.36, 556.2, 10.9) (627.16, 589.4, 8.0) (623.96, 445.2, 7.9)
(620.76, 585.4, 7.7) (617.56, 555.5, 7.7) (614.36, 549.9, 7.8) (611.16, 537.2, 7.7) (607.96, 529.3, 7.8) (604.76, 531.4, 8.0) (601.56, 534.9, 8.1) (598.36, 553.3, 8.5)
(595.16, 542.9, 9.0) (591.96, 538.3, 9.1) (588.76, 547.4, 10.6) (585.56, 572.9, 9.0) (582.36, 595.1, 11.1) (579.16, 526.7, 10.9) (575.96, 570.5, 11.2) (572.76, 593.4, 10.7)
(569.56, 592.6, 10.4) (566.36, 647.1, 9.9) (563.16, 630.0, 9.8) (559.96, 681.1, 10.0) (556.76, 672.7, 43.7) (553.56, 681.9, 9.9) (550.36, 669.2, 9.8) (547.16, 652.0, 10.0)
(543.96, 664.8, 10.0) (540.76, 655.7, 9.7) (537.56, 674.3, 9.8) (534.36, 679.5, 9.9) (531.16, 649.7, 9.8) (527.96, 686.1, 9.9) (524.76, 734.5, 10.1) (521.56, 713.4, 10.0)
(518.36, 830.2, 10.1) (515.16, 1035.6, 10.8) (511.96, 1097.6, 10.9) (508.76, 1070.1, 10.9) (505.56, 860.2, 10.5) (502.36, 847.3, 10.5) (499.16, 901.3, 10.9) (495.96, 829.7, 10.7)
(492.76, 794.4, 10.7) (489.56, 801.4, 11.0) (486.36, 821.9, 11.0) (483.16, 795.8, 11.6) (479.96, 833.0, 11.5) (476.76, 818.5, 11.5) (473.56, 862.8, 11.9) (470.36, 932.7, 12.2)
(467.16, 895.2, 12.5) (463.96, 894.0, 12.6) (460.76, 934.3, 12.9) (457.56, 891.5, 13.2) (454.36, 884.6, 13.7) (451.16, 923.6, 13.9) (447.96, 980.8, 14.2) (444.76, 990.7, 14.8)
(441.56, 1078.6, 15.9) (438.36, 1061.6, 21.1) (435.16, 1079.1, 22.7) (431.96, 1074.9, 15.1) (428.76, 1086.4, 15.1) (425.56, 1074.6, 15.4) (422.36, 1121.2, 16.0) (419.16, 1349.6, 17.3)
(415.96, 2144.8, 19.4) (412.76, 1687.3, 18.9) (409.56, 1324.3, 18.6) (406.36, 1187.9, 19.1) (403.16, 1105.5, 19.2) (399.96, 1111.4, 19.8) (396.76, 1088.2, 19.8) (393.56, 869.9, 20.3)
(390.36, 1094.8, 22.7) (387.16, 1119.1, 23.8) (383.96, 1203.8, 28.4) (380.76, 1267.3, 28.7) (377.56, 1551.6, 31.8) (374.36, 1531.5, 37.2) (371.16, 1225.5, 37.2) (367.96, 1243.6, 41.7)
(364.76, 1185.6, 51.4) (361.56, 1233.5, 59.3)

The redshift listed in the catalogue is 1.69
